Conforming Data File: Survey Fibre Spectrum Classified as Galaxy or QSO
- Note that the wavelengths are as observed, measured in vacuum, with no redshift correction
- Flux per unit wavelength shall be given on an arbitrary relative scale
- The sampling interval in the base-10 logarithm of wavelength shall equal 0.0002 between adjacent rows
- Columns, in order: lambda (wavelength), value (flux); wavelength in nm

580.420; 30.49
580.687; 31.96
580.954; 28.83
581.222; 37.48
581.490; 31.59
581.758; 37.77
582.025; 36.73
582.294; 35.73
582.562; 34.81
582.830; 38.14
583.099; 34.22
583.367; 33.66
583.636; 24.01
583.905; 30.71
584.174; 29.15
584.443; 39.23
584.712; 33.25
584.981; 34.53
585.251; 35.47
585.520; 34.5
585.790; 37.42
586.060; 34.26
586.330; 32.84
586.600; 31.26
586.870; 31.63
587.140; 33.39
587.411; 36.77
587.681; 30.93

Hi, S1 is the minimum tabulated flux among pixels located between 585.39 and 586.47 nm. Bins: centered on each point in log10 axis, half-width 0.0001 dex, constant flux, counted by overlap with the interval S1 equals 32.84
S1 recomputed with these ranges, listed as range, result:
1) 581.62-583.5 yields 33.66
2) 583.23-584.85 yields 24.01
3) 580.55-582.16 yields 28.83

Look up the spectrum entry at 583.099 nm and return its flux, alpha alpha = 34.22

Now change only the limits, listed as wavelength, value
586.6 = 31.26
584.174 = 29.15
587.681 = 30.93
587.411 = 36.77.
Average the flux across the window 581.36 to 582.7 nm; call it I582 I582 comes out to 35.4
